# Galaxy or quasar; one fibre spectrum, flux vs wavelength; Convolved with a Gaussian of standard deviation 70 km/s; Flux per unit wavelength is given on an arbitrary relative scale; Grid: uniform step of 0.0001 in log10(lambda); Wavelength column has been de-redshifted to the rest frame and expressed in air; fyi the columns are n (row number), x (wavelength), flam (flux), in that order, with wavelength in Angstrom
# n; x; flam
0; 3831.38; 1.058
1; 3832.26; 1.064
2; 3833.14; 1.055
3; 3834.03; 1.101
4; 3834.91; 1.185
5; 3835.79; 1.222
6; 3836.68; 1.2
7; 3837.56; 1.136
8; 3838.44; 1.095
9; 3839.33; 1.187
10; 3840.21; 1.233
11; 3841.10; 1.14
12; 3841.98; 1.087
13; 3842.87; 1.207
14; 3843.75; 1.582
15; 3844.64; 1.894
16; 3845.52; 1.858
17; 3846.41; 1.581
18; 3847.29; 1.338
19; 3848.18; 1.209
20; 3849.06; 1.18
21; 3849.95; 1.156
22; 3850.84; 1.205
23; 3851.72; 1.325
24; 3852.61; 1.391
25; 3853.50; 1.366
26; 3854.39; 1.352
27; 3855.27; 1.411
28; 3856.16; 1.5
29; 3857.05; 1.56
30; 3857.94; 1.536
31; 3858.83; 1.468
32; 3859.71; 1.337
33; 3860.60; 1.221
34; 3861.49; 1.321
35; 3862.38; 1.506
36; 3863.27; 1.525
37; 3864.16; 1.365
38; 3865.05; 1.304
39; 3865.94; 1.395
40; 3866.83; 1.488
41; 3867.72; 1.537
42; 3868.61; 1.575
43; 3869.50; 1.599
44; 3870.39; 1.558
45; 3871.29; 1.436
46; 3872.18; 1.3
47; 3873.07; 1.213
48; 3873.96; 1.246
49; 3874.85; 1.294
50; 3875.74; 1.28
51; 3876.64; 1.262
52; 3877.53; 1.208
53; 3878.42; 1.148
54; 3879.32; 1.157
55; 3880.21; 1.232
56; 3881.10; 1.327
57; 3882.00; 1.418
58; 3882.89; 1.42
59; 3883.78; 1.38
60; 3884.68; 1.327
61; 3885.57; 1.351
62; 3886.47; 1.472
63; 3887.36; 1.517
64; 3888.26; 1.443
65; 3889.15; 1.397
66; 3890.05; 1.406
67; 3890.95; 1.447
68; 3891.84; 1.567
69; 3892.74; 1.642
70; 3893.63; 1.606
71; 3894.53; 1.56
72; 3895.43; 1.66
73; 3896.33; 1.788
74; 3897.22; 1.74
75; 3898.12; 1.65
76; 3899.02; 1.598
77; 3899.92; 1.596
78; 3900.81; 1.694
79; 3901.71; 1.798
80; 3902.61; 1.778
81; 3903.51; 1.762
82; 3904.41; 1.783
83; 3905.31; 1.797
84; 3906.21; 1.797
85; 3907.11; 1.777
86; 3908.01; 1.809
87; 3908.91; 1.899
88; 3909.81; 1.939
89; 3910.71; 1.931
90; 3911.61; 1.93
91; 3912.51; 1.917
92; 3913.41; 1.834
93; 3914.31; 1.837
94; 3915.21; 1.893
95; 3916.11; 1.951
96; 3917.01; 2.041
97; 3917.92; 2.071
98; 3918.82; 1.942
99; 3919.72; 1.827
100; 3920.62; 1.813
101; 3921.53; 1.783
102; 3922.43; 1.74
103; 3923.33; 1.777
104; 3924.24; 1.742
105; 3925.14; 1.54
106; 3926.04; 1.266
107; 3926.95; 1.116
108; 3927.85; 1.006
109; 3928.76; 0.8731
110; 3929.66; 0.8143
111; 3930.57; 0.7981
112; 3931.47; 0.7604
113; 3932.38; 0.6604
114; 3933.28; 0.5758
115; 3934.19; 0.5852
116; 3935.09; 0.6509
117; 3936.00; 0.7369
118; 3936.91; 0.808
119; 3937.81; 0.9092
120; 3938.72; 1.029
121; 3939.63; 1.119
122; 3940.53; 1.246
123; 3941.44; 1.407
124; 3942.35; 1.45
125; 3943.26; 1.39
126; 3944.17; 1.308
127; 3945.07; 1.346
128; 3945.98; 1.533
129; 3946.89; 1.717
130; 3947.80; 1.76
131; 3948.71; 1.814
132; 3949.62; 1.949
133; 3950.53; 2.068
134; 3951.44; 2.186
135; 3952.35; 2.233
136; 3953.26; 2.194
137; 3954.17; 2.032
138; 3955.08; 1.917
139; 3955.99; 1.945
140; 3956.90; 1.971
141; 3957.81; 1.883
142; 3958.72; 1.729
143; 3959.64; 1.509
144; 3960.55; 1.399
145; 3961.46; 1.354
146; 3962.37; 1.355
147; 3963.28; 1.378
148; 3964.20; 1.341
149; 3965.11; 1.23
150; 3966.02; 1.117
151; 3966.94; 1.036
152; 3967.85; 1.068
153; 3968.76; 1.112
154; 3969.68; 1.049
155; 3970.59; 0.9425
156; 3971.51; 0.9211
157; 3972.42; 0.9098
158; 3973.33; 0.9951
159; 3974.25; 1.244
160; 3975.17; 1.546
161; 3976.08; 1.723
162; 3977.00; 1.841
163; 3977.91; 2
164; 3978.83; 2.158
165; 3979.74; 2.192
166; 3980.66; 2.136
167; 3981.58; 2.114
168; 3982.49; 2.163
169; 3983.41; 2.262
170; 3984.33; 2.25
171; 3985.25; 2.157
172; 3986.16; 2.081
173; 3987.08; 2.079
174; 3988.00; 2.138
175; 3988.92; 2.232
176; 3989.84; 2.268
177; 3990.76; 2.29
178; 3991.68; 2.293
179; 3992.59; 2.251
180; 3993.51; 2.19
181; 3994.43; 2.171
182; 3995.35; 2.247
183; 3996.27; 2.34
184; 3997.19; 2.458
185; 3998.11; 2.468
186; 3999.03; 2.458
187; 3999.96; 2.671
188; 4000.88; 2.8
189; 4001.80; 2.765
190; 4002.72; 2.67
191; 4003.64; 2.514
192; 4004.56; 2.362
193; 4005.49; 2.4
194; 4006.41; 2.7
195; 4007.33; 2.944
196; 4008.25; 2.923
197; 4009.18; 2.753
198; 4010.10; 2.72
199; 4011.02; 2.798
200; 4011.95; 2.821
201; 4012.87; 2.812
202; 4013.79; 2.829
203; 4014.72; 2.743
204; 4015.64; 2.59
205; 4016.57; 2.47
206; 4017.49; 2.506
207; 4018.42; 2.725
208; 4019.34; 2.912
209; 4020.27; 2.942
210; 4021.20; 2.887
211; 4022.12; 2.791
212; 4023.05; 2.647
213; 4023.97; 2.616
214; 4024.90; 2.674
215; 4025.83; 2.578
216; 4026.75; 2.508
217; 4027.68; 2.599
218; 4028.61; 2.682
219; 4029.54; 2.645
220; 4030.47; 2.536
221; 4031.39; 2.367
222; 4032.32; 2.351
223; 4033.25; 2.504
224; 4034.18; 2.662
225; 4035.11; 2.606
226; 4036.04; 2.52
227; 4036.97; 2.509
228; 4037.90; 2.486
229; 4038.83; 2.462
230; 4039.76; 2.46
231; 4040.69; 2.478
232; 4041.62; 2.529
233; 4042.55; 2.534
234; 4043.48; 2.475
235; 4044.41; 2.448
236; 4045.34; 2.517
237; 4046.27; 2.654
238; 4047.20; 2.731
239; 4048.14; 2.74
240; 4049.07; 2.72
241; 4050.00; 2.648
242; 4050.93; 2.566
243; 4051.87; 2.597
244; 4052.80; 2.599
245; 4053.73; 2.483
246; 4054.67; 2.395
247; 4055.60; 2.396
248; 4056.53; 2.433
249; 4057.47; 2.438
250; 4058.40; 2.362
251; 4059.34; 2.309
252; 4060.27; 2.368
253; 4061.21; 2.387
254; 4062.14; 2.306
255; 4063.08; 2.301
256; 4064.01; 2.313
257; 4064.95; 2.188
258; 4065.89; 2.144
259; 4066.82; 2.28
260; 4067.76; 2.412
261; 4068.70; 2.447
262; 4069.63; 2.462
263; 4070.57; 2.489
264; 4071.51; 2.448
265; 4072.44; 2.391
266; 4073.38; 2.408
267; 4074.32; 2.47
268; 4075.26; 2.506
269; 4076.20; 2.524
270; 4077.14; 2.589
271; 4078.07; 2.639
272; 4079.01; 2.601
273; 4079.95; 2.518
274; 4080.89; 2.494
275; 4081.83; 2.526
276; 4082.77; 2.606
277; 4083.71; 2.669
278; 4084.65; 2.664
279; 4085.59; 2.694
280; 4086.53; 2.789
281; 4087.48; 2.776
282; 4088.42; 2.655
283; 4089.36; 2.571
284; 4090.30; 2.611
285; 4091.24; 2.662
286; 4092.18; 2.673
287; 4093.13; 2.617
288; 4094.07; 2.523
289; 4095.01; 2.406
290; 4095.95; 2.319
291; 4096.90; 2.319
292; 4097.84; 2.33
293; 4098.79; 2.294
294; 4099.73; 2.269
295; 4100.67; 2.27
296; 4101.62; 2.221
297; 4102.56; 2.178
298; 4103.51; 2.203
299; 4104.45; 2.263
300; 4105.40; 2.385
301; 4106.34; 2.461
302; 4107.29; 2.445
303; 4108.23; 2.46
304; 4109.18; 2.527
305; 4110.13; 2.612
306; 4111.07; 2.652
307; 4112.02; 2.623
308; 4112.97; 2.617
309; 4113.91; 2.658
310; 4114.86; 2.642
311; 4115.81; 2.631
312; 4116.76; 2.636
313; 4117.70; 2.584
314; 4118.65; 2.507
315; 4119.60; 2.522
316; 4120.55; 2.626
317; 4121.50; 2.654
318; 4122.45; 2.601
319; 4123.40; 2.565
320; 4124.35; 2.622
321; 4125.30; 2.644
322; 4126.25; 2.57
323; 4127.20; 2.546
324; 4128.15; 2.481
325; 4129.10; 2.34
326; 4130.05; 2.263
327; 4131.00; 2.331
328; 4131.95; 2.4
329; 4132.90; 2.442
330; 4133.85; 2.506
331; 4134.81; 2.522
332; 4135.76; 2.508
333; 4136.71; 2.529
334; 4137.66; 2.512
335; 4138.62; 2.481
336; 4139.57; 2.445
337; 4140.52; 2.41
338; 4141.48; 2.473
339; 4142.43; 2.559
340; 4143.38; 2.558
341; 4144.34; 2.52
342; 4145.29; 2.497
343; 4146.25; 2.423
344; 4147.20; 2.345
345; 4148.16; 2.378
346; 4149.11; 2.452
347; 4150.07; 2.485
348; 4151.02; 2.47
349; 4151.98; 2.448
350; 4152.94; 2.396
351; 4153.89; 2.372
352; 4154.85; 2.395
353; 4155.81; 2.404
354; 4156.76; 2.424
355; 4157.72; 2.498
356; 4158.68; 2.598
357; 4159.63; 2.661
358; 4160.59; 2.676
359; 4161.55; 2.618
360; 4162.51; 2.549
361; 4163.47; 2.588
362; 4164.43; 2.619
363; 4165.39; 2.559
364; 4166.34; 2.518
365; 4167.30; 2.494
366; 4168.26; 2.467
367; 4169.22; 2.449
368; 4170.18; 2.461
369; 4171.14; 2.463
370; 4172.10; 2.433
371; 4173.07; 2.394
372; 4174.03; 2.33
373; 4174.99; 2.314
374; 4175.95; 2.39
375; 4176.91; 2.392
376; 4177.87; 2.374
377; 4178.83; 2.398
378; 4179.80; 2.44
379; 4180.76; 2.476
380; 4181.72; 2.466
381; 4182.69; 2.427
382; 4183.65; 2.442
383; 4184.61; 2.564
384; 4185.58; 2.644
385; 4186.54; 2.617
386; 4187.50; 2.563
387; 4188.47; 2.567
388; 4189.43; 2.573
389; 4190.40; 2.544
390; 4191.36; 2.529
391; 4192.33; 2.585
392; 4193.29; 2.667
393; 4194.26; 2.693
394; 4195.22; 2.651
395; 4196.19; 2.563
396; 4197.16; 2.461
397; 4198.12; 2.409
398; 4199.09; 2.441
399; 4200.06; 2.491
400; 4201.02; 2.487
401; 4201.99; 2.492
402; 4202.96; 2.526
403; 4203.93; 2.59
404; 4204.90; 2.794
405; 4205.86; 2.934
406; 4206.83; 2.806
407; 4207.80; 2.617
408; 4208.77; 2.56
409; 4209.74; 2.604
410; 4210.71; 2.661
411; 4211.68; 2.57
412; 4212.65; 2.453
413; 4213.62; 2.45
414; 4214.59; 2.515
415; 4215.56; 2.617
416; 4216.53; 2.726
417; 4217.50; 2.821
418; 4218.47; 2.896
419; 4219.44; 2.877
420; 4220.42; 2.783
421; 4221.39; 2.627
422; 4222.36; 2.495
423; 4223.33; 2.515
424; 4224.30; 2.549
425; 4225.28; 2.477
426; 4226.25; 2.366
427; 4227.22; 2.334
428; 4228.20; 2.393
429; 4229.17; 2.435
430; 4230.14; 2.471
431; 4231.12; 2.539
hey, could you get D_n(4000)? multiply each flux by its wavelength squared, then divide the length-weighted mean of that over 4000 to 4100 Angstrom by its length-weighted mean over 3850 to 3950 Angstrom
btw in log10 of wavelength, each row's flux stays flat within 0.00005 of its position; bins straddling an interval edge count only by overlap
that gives 1.89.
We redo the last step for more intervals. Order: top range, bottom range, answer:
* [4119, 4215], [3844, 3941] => 1.99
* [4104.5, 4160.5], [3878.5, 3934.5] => 1.82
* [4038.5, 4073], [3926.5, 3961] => 1.88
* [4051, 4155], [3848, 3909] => 1.89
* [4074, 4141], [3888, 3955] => 1.77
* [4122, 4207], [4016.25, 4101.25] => 1.05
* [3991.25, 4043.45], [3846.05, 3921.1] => 1.80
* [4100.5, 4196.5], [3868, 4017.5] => 1.58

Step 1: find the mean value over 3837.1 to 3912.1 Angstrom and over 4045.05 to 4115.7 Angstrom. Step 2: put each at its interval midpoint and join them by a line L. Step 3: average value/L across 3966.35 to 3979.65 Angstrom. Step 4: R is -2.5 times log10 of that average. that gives 0.408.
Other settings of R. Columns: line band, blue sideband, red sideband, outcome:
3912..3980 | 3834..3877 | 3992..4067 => 0.320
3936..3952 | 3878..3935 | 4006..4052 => 0.276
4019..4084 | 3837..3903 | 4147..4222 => -0.218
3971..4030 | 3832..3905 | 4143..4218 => -0.246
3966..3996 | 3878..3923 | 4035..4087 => 0.158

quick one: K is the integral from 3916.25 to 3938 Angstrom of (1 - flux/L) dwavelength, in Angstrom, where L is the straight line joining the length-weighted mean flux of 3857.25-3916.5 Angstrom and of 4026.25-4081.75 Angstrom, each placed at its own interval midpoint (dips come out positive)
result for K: 6.2 Angstrom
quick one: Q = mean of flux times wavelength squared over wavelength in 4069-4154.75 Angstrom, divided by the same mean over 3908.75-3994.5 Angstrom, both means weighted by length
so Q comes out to 1.68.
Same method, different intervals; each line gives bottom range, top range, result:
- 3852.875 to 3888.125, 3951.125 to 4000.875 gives 1.41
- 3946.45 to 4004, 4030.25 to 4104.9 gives 1.37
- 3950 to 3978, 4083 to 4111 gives 1.75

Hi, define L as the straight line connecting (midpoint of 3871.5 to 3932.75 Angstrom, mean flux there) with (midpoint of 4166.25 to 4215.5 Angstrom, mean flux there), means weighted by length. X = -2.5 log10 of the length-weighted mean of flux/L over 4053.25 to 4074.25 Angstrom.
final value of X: -0.14 mag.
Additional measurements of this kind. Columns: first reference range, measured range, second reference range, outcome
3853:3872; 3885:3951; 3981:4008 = 0.20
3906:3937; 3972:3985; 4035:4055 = 0.08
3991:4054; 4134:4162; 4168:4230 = 0.03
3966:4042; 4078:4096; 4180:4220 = -0.08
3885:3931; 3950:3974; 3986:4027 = 0.38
